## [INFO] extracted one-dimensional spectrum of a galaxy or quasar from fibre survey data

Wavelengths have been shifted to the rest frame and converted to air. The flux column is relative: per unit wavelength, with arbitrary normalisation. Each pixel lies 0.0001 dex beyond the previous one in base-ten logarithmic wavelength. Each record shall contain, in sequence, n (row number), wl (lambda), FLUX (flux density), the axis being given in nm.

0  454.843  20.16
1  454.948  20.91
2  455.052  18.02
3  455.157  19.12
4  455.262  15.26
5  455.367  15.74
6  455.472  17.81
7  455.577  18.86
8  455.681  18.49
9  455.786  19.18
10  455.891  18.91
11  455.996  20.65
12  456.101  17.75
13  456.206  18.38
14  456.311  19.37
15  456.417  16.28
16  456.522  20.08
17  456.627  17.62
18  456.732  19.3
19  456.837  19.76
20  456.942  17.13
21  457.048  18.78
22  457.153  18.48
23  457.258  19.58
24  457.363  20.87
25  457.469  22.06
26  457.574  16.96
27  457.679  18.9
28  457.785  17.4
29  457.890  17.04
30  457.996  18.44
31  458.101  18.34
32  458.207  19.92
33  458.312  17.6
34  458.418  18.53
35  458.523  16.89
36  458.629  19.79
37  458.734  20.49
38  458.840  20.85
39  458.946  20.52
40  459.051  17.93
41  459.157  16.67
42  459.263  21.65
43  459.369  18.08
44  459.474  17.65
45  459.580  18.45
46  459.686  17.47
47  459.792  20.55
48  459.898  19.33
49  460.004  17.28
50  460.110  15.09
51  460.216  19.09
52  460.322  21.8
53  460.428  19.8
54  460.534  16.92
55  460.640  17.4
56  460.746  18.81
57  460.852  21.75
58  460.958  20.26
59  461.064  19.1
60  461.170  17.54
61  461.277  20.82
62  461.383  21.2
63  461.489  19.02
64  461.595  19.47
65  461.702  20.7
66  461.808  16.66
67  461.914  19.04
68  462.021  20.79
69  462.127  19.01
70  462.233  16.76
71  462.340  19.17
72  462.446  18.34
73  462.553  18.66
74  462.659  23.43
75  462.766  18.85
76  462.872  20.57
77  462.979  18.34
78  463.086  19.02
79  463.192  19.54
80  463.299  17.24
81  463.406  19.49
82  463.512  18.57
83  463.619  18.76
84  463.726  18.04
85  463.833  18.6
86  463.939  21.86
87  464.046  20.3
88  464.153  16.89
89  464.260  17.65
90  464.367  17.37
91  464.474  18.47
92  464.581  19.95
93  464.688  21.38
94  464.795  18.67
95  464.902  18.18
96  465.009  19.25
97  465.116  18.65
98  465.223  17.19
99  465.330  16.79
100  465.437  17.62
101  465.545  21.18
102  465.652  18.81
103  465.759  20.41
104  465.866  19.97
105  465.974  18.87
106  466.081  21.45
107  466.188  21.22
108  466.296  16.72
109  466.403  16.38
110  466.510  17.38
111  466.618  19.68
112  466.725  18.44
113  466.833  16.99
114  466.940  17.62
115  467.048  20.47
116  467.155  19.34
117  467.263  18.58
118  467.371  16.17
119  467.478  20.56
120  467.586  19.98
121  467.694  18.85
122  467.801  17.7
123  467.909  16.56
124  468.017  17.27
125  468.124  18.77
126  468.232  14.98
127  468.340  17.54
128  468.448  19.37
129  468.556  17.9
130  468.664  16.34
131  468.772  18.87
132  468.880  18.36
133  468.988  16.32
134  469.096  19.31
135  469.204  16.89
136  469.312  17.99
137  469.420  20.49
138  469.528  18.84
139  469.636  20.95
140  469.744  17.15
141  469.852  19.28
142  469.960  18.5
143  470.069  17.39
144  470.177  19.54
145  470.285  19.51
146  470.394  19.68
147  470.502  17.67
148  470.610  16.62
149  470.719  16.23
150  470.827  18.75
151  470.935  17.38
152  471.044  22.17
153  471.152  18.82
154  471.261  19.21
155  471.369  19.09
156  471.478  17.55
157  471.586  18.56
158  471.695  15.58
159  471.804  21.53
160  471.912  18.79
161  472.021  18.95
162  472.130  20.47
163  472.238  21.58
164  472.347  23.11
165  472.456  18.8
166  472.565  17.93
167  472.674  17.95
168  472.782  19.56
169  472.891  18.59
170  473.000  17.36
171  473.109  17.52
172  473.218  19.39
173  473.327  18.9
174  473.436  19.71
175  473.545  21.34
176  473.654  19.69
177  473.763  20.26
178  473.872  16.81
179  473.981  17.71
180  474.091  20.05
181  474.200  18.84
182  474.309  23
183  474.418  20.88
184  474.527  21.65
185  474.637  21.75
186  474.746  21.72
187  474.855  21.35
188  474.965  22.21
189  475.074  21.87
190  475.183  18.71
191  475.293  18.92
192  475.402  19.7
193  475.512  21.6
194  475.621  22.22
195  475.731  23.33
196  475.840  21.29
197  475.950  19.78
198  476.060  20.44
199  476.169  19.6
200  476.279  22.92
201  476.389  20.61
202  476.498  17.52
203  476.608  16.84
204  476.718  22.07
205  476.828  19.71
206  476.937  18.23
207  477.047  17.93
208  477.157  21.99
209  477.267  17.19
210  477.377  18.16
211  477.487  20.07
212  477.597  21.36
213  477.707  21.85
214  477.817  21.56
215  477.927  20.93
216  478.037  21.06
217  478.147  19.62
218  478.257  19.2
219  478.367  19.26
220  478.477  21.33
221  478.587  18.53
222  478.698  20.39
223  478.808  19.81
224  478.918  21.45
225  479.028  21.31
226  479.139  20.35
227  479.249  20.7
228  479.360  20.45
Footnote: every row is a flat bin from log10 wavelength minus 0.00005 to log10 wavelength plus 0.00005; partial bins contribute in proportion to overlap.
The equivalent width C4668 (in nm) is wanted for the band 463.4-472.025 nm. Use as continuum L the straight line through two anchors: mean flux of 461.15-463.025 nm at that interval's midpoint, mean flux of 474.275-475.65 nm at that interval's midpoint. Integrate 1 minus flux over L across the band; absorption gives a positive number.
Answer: 0.68 nm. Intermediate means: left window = 19.4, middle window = 18.6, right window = 21.2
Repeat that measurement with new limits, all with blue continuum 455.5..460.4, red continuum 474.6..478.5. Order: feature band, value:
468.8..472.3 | 0.20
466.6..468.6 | 0.14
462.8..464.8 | 0.03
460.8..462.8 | -0.04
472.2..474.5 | 0.07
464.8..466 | 0.04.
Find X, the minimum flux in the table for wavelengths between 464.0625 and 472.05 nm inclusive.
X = 14.98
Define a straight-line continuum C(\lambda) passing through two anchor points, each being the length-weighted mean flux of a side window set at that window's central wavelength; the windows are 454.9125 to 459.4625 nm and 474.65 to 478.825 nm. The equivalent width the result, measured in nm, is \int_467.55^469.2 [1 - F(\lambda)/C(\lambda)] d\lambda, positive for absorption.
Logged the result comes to 0.15 nm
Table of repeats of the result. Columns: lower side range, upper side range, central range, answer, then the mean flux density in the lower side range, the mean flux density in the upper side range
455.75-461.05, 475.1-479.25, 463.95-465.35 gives 0.046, 18.8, 20.2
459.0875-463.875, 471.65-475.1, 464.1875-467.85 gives 0.106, 19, 19.8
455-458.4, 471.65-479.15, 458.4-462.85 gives -0.066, 18.5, 20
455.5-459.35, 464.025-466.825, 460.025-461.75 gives -0.041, 18.9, 18.8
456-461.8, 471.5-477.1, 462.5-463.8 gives -0.002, 18.9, 19.9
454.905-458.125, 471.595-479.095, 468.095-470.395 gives 0.143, 18.6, 20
